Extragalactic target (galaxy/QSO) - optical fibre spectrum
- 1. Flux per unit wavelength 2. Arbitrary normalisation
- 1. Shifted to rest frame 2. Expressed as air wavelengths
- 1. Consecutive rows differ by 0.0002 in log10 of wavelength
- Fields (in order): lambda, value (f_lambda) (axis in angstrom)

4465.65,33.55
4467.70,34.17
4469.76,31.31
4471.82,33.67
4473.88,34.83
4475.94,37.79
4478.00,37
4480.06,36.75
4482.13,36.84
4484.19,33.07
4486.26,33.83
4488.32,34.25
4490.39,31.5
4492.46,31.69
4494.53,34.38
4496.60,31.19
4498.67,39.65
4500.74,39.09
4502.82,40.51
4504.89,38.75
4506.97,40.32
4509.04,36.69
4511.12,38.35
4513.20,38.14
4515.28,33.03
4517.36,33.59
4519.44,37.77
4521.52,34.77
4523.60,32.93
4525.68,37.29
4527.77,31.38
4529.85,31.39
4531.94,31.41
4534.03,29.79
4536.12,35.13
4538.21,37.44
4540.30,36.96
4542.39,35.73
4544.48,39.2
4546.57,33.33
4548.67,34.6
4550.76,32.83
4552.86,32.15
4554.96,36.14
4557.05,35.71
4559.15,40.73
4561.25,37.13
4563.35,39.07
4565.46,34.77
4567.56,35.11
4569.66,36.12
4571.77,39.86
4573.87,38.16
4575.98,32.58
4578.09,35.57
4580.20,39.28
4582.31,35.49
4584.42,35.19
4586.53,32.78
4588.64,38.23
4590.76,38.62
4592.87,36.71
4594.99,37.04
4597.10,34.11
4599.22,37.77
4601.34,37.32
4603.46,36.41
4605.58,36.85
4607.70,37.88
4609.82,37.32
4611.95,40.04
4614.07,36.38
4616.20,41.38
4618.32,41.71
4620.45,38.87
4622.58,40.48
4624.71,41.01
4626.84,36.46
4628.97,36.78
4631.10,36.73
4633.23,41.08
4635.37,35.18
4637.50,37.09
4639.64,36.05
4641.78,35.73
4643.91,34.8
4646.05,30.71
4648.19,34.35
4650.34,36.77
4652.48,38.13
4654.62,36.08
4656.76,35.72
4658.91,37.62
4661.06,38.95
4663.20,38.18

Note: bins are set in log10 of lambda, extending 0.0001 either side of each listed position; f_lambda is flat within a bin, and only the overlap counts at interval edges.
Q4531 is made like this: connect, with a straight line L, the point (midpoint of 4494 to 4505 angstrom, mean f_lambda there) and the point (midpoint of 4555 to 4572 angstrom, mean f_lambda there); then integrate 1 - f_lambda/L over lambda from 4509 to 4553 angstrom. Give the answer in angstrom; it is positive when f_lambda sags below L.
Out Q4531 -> 2.9 angstrom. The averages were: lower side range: 37.3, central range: 34.7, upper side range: 37.1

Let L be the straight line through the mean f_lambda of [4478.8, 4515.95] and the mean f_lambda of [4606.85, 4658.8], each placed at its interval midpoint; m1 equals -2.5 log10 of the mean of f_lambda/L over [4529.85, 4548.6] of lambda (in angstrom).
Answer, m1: 0.05 mag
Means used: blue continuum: 36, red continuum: 37.4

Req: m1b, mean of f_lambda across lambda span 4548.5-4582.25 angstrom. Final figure 36.3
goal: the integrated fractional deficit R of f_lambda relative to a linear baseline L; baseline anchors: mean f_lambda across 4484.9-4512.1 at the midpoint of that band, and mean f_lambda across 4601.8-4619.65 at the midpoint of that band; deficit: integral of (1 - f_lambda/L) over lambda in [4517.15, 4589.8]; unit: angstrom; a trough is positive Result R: 3.6 angstrom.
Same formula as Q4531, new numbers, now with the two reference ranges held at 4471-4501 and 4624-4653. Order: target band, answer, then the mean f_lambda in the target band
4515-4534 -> 0.9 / 33.6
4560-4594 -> -0.7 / 36.6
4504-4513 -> -0.9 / 38.5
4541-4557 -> 0.3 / 35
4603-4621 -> -1.2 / 38.6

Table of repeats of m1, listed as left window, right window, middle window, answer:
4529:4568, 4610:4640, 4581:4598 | 0.027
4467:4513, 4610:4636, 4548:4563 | 0.044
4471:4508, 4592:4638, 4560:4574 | 0.000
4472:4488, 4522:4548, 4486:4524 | -0.028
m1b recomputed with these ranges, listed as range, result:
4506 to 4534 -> 35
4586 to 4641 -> 37.7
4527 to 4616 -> 36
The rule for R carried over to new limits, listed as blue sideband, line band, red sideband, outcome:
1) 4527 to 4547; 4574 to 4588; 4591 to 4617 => 0.35 angstrom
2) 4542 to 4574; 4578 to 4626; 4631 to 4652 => -2.22 angstrom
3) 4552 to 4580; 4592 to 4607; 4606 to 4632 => 0.51 angstrom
